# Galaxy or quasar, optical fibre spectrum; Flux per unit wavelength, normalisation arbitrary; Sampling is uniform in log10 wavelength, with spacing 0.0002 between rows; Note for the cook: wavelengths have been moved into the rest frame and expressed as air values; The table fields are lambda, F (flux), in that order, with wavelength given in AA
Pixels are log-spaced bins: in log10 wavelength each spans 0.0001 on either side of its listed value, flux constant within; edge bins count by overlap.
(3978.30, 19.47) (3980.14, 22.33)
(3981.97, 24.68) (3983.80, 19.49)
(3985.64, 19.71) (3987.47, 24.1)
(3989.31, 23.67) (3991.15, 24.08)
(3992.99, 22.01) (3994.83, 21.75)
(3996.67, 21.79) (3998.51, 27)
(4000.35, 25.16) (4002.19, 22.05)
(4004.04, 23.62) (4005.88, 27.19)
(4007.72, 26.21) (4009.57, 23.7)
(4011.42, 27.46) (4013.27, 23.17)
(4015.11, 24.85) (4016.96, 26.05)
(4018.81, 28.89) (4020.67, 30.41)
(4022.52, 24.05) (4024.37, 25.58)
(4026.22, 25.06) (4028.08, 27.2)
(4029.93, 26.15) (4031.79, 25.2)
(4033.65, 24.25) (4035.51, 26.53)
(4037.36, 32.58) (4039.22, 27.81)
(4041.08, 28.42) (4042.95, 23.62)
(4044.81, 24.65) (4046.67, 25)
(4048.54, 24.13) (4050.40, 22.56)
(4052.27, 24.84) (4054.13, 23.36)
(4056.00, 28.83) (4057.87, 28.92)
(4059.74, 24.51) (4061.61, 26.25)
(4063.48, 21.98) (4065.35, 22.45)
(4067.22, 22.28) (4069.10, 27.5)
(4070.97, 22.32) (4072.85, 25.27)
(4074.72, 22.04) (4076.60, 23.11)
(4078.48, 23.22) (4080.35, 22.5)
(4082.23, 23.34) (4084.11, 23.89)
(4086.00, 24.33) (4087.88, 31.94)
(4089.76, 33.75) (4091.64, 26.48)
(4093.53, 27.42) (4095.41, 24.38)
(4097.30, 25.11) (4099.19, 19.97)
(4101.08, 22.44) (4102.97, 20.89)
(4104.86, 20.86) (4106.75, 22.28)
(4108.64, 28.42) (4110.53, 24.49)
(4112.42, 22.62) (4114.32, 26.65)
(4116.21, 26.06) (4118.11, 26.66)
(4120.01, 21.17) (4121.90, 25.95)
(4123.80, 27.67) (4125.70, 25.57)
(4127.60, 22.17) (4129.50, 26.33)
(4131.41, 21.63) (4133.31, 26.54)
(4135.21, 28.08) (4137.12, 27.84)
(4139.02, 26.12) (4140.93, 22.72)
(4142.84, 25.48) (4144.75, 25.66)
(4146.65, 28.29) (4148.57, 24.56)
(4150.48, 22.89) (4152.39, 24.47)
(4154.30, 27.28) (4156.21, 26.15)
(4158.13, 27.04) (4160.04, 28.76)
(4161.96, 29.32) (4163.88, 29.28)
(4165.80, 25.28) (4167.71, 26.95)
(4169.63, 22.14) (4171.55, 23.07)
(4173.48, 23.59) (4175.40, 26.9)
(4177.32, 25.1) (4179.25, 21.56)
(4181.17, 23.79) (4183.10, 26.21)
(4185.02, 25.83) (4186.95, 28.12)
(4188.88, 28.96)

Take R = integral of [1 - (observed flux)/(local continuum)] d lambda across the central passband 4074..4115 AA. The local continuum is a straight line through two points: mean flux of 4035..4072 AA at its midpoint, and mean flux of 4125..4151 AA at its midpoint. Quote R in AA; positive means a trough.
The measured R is 1.31 AA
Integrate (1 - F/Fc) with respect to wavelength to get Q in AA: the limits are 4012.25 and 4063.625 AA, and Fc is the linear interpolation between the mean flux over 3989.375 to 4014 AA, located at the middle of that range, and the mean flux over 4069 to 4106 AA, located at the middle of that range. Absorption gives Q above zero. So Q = -3.43 AA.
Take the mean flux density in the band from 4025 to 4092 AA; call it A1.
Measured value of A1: 25.4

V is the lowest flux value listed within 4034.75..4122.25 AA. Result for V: 19.97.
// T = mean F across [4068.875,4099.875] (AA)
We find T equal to 25.1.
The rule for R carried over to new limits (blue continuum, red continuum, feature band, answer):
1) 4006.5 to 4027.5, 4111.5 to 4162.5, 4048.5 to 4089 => 2.0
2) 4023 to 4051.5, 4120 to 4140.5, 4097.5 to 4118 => 1.5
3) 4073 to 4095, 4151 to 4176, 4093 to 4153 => 2.6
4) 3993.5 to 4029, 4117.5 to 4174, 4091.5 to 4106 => 1.3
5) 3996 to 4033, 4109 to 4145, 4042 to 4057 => 0.5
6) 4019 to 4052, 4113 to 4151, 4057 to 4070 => 0.5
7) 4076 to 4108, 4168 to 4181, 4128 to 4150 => -1.3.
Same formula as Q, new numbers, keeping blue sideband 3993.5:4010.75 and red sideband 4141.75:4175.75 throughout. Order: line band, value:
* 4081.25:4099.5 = -0.8 AA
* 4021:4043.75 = -1.8 AA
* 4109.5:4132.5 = 0.7 AA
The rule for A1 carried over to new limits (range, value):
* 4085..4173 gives 25.5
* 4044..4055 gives 24.1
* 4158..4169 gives 27.7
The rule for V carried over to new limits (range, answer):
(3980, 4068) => 19.49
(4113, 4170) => 21.17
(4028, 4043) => 23.62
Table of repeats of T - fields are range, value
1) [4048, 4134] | 24.7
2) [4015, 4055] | 26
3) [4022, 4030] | 25.7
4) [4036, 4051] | 26.2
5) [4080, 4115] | 24.8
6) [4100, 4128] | 24.3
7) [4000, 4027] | 25.6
